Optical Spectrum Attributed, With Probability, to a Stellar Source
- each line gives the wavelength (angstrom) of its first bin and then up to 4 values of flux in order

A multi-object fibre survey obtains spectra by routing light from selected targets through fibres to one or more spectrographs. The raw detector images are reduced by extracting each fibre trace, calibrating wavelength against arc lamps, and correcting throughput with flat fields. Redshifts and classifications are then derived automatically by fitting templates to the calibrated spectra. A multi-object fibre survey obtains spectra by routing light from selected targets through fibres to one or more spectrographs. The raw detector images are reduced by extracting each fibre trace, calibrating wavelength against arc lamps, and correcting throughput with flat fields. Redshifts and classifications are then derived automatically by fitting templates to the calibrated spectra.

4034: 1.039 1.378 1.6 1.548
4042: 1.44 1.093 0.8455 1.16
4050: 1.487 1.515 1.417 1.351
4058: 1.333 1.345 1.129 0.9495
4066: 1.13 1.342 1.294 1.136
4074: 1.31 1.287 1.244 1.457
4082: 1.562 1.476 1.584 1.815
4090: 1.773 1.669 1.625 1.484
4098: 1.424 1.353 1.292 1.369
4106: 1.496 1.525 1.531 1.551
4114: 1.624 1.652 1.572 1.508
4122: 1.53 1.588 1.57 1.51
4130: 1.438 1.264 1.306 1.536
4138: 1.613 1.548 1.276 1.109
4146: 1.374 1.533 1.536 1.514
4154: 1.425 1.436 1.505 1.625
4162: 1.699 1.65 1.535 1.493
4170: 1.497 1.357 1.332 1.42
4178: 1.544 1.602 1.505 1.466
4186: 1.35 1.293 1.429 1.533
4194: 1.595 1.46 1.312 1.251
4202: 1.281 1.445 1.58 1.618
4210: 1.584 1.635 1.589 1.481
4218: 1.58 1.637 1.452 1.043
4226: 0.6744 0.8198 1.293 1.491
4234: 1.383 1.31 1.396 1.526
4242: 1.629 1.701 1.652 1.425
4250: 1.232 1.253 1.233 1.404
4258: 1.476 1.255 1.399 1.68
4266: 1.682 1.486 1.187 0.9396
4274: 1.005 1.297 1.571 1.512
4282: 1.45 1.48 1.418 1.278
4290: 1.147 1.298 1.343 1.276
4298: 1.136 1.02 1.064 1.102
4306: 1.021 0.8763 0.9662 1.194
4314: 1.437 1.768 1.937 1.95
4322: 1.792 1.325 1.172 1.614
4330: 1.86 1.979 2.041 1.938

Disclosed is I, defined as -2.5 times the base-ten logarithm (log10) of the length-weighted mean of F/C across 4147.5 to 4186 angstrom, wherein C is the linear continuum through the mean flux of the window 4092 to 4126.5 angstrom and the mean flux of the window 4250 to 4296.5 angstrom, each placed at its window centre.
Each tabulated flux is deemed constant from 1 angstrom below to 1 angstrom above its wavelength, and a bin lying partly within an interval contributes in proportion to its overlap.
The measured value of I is -0.03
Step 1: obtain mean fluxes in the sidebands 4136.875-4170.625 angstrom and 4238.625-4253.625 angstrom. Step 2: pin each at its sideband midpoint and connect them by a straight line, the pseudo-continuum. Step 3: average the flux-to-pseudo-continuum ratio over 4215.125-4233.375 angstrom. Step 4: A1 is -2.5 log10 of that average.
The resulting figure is 0.161 mag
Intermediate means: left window 1.49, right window 1.48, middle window 1.28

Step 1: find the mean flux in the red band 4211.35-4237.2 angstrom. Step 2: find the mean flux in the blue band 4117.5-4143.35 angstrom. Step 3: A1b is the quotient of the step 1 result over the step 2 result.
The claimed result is 0.90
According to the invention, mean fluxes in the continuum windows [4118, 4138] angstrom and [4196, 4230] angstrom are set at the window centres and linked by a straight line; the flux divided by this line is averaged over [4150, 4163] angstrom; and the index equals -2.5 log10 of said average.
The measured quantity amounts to -0.06 mag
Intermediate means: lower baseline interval 1.48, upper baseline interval 1.37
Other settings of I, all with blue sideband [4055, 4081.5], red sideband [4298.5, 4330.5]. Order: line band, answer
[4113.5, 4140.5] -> -0.18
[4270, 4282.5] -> 0.06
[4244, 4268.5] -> -0.08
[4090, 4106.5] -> -0.16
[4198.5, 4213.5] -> -0.12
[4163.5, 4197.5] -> -0.12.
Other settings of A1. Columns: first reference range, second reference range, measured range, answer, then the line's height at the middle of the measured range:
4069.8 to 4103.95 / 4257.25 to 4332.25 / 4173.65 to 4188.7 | -0.02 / 1.42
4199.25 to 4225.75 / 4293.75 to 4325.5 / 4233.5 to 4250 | -0.06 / 1.41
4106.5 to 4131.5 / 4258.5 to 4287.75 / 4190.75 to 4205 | 0.04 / 1.46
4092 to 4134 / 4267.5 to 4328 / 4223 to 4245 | 0.07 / 1.38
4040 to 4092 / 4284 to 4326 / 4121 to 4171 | -0.11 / 1.34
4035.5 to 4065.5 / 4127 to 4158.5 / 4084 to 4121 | -0.13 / 1.37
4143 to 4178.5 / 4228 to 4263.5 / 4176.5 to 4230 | 0.02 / 1.44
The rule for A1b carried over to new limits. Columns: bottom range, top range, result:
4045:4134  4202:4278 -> 0.98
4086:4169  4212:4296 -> 0.91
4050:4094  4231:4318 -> 0.96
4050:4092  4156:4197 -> 1.08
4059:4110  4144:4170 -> 1.07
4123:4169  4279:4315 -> 0.83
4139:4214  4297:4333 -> 0.95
